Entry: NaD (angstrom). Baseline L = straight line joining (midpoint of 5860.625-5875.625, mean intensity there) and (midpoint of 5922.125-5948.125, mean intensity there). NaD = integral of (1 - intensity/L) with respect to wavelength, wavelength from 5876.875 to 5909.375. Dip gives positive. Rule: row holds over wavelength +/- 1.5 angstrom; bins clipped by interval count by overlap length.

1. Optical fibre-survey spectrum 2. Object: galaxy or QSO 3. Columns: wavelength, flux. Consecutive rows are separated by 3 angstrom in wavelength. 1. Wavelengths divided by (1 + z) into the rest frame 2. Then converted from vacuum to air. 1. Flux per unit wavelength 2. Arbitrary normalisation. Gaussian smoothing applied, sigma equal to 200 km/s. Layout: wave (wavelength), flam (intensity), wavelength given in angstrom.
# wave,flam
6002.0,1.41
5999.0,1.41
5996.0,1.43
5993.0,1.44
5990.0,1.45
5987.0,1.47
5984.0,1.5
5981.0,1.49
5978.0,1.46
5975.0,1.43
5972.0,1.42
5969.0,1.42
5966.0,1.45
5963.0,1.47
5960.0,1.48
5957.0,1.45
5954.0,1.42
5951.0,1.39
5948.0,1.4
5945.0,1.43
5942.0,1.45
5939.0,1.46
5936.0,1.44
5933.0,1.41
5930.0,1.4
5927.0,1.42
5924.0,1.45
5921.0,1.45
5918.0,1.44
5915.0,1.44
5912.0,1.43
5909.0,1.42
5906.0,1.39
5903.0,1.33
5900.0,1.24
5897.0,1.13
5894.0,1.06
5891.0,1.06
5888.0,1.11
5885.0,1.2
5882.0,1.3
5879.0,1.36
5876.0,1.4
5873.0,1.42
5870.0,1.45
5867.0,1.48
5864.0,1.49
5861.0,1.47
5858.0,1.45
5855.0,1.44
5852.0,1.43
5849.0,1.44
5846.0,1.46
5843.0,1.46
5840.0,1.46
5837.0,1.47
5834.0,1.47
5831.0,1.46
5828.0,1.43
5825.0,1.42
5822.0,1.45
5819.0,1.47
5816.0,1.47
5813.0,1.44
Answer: 4.8 angstrom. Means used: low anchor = 1.46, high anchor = 1.43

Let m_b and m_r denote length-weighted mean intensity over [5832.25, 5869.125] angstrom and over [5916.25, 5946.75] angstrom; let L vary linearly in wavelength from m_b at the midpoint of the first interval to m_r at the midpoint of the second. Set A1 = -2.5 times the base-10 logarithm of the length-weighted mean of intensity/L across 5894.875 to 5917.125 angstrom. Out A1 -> 0.08 mag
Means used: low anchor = 1.46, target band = 1.33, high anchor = 1.43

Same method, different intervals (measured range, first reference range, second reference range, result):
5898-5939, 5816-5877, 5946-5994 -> 0.034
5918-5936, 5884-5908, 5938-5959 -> -0.075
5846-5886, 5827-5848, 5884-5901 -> -0.103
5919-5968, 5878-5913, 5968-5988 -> -0.052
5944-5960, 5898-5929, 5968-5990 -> 0.006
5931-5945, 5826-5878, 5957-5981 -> 0.010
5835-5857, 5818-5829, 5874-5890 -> -0.058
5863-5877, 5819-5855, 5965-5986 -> 0.002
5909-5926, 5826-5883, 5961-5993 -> 0.006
